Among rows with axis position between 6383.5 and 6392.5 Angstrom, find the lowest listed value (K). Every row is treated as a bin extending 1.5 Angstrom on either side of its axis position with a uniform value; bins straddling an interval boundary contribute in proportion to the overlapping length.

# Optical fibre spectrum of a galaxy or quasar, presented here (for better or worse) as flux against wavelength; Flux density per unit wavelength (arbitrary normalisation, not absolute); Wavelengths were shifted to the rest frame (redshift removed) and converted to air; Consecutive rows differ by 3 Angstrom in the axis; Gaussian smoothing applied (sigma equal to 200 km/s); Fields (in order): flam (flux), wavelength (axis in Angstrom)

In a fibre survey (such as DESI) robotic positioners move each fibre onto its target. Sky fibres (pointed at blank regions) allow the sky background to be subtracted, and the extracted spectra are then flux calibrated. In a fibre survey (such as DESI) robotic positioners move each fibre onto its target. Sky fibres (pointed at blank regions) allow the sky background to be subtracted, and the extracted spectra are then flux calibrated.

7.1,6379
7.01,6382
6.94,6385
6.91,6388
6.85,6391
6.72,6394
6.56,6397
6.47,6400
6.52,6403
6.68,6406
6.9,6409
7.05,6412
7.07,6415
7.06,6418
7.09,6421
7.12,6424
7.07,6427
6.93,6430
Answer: 6.85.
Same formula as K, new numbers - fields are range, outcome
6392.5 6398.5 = 6.56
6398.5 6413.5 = 6.47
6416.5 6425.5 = 7.06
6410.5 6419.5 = 7.05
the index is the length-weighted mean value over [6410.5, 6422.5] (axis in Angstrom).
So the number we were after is 7.07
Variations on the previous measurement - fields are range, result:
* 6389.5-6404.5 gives 6.62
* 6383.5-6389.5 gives 6.92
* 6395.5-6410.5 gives 6.63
